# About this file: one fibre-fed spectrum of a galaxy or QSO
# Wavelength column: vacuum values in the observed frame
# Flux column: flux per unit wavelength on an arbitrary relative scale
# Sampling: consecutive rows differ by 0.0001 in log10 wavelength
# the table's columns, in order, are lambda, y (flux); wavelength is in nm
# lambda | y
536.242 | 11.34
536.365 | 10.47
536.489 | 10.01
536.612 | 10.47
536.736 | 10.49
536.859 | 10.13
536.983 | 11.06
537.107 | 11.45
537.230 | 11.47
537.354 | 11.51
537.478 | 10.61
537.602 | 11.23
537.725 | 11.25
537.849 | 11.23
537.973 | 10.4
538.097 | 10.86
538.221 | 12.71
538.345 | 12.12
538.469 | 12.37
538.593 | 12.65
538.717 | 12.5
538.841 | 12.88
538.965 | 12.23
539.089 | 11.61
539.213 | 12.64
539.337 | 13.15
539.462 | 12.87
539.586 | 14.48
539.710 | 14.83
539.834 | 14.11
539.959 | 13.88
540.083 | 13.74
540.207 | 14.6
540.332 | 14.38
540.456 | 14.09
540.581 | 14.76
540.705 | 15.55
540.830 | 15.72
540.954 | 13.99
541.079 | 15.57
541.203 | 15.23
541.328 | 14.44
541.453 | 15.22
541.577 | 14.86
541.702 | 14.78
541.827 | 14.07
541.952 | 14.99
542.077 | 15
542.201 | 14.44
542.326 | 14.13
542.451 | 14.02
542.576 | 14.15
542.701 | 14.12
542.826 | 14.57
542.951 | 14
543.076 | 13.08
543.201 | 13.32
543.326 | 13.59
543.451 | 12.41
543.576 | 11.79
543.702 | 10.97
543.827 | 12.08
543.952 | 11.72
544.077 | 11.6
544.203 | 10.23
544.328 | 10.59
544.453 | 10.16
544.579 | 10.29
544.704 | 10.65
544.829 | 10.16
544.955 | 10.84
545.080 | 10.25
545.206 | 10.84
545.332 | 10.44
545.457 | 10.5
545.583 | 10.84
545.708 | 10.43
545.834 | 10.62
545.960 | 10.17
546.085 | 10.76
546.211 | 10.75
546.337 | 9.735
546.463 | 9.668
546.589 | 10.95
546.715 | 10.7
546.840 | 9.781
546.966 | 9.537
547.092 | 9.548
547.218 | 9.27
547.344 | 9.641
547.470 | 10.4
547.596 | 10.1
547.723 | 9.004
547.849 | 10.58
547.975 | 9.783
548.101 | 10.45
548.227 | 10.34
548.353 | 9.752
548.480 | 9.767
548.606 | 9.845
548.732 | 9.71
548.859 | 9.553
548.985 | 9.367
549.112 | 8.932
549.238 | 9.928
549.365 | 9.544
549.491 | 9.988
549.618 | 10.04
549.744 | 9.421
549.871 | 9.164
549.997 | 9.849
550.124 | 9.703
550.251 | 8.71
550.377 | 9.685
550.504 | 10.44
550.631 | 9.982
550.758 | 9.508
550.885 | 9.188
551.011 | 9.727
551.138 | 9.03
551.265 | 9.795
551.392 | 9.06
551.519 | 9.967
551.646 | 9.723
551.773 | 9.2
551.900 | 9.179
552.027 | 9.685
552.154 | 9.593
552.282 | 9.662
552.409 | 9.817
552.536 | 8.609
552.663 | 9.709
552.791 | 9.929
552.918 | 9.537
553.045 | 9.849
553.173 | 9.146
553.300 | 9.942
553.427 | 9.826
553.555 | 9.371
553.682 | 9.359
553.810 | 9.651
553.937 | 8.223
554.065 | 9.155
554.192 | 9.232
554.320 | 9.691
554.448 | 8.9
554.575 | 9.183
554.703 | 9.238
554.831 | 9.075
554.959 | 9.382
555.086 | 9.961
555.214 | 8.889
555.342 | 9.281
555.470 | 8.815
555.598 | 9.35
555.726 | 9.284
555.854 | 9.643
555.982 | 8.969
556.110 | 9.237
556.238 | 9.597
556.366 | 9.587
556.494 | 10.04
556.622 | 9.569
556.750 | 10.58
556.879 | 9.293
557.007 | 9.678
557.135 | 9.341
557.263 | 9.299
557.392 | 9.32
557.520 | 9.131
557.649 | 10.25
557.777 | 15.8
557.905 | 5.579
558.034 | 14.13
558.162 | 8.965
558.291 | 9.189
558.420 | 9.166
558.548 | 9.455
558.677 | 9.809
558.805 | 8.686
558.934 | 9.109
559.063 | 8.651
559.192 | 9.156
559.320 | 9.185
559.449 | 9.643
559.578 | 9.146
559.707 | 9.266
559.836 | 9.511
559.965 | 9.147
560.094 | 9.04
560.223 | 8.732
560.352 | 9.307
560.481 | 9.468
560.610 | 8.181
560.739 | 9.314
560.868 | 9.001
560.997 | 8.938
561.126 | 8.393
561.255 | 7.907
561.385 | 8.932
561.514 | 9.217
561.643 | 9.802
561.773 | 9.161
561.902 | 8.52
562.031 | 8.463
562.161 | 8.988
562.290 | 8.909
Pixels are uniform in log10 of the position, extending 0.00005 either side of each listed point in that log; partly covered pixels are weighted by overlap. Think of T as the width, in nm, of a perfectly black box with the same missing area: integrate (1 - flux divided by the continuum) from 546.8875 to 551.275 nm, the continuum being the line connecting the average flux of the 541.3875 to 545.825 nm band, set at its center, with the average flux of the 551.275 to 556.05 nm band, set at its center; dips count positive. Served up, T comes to 0.43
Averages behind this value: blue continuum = 12.4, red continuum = 9.38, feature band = 9.69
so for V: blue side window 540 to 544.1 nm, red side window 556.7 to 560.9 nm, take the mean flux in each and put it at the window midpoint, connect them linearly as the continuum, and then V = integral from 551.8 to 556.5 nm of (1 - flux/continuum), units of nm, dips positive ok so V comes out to 0.59 nm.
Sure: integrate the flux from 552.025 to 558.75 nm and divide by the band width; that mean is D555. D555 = 9.56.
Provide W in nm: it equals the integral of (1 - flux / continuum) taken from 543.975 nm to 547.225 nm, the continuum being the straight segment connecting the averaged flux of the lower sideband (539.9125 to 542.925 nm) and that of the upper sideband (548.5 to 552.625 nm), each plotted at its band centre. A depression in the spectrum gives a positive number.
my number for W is 0.500 nm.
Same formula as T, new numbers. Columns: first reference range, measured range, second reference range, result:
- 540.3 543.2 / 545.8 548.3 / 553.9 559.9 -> 0.527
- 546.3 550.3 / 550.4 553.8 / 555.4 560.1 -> 0.041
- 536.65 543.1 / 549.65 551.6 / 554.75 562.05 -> 0.256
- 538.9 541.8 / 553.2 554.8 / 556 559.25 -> 0.201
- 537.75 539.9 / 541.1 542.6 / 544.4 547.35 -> -0.398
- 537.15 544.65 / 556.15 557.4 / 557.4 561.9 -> 0.036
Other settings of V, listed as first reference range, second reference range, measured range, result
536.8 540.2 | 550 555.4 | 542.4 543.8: -0.232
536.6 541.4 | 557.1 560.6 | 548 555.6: 0.836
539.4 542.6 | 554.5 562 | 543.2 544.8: 0.265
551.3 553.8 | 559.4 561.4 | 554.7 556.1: 0.012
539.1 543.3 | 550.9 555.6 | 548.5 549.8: 0.167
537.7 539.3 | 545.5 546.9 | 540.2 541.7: -0.442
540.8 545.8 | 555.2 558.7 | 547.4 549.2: 0.277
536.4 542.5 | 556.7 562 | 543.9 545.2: 0.158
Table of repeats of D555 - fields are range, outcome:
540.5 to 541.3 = 15.1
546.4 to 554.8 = 9.62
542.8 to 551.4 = 10.4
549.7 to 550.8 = 9.61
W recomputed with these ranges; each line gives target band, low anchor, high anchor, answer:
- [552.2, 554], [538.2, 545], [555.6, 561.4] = 0.20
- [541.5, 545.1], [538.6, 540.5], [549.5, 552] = -0.15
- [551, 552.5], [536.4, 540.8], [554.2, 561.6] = 0.12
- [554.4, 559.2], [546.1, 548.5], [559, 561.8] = -0.12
